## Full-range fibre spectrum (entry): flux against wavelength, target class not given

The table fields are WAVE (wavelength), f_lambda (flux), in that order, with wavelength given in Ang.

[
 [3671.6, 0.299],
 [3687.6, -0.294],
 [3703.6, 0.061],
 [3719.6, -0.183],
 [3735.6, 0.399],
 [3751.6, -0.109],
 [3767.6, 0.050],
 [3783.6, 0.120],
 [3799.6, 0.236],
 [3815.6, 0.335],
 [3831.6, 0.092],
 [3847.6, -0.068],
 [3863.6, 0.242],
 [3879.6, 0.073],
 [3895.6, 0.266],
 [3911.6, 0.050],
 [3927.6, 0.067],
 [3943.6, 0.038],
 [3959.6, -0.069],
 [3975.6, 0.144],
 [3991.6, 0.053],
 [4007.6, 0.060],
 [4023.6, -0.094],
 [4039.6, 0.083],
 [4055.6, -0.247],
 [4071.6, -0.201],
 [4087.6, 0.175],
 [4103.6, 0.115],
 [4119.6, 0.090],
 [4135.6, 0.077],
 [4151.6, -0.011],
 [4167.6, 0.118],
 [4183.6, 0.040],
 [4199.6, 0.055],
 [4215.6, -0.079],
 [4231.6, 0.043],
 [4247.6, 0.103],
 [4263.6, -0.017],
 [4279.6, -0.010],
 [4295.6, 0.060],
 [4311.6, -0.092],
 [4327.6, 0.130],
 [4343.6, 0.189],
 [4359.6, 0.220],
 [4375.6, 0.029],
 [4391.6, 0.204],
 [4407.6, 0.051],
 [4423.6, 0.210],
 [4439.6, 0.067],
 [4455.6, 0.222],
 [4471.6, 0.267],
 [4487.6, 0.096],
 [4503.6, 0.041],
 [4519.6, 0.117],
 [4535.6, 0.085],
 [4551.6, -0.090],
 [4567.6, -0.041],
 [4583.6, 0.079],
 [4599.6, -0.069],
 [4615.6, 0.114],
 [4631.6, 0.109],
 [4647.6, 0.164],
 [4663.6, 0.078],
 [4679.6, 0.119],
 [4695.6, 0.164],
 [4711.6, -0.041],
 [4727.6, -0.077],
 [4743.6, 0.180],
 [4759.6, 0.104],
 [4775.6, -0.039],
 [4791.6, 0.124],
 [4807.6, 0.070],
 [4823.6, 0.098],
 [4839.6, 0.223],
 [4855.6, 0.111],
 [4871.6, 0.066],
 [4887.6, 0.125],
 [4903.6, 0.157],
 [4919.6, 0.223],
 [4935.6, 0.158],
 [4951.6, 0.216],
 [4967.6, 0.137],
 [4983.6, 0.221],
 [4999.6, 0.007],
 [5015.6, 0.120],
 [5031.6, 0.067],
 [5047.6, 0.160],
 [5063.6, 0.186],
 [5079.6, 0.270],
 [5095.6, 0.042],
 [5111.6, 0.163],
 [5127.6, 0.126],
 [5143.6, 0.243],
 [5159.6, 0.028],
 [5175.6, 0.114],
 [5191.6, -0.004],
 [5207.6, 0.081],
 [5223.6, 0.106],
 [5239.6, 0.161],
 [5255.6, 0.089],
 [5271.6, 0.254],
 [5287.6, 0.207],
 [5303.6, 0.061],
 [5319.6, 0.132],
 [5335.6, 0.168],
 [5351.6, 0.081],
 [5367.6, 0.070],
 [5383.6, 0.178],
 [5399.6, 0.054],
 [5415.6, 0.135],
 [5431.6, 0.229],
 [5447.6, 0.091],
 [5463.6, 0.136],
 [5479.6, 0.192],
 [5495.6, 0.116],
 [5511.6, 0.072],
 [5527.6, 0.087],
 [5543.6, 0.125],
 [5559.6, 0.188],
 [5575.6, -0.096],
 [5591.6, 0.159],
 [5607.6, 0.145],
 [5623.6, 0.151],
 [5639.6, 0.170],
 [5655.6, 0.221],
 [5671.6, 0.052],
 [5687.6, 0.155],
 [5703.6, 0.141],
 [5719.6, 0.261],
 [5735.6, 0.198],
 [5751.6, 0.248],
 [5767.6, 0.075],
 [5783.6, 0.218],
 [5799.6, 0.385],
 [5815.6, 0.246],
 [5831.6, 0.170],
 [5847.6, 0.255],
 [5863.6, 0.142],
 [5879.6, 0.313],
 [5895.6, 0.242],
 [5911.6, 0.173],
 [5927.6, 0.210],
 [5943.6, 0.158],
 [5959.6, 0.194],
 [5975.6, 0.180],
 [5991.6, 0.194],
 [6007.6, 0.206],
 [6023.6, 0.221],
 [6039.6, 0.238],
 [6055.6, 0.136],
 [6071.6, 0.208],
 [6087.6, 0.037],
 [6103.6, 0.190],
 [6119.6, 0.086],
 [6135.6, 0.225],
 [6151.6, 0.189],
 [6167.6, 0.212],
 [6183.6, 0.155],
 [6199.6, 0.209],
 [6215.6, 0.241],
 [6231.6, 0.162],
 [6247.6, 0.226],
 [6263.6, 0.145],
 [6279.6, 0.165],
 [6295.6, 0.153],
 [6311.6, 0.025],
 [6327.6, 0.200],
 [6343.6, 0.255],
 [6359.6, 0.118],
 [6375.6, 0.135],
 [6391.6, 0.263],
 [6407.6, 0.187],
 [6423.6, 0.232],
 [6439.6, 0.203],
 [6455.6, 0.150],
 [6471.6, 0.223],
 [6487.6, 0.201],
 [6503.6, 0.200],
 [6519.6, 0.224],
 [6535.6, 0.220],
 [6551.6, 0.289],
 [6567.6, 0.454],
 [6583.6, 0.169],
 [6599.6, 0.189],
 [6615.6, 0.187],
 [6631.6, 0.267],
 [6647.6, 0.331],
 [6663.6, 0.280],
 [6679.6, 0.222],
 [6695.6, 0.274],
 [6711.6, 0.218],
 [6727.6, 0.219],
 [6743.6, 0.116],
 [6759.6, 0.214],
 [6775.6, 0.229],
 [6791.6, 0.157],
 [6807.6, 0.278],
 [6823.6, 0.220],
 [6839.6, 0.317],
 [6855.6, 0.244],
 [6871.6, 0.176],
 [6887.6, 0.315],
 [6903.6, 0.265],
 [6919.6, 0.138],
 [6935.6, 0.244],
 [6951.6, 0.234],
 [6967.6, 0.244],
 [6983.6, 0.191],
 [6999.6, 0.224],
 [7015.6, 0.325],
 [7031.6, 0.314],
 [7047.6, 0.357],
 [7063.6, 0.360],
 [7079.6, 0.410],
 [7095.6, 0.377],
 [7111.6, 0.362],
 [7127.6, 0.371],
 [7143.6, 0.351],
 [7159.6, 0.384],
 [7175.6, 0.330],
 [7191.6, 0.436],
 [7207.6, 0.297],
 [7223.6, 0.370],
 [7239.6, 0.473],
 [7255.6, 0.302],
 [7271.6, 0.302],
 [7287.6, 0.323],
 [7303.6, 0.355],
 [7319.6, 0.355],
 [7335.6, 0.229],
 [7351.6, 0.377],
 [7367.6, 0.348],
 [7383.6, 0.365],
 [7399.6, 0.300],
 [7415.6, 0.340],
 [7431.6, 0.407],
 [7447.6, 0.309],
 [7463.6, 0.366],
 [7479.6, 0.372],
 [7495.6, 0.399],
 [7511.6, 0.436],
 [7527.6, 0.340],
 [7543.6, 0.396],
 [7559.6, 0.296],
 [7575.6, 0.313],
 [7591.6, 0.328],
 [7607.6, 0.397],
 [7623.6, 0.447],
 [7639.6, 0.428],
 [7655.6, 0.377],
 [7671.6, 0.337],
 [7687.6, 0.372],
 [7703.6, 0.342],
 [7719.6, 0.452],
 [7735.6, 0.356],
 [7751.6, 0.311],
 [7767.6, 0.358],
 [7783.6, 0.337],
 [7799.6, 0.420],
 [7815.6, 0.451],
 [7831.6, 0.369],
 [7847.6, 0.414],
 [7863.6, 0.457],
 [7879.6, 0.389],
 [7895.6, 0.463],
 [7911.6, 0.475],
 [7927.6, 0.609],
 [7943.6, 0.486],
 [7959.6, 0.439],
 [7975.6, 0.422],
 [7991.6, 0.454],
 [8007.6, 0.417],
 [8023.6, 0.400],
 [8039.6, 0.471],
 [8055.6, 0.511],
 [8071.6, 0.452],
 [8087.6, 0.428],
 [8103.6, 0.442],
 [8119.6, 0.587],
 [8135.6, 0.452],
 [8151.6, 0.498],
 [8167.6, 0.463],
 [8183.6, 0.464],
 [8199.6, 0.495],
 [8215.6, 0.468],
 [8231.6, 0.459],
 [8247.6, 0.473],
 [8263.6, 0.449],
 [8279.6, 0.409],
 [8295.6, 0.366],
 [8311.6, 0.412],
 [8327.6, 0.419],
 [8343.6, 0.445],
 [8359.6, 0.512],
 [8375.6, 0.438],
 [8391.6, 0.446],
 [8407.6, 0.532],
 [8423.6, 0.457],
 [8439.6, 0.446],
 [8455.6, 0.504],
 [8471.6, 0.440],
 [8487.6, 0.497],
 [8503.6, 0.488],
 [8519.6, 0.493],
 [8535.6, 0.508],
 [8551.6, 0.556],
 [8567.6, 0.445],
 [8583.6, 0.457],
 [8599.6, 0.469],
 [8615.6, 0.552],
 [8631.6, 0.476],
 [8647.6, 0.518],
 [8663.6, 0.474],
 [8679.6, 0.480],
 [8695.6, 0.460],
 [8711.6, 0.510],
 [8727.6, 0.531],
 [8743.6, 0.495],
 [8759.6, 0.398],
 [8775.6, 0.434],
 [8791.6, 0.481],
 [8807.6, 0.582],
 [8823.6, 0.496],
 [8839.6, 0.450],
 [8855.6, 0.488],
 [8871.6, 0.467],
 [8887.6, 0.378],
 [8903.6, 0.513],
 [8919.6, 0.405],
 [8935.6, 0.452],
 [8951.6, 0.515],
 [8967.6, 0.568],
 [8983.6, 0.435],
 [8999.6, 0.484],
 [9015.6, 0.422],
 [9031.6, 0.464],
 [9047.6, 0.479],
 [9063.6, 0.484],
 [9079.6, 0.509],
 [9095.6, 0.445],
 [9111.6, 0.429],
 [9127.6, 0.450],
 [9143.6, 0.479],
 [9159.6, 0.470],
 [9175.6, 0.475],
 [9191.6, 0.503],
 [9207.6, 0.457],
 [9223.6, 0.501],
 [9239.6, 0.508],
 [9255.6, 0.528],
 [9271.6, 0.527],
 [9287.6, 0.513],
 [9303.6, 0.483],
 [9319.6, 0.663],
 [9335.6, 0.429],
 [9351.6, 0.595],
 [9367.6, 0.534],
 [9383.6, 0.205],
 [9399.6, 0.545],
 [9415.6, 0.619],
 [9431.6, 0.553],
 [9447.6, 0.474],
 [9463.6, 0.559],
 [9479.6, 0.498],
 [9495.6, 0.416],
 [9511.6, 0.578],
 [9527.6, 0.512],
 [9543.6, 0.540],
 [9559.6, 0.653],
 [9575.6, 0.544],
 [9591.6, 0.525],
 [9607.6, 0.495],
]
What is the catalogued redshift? 0.76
